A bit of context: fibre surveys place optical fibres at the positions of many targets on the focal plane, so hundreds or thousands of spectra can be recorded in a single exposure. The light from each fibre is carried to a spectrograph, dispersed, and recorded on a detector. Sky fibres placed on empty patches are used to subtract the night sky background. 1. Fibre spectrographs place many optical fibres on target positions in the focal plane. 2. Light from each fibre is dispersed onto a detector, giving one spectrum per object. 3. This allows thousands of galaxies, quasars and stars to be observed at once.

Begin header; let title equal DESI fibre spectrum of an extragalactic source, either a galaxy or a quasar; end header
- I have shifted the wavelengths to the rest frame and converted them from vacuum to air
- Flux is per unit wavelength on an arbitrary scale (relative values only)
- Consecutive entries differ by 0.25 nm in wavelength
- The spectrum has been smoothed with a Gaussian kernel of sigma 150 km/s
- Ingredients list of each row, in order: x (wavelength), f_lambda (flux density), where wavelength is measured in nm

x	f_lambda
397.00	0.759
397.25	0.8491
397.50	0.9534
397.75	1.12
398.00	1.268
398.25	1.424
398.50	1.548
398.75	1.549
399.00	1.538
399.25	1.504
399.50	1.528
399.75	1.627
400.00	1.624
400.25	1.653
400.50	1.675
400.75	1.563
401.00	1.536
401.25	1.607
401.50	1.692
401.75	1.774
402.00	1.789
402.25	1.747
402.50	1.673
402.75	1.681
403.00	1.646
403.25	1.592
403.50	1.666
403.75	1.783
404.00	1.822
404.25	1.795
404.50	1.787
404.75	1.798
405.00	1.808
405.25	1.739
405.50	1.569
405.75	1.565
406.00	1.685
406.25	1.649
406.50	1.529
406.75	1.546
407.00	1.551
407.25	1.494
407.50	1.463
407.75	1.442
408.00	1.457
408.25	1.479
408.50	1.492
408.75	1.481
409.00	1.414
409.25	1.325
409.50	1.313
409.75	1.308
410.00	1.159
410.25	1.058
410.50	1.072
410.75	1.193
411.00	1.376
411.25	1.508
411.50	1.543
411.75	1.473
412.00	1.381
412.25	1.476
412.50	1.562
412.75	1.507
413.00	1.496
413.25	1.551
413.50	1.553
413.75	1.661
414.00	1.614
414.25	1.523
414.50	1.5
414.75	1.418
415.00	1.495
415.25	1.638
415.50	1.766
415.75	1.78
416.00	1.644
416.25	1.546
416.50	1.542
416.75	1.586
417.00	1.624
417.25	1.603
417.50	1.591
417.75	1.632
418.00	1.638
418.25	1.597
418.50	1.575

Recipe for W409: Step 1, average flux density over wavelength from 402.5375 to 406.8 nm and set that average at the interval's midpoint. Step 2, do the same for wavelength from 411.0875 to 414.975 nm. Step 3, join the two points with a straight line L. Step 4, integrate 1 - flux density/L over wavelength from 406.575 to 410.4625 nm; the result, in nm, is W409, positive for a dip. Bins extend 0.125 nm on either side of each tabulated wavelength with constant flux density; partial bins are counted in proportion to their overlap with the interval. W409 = 0.52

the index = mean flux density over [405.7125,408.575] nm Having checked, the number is 1.53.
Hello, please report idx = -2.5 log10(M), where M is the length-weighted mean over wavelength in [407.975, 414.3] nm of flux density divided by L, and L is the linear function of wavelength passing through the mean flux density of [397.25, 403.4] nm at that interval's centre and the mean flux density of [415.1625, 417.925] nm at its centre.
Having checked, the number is 0.13 mag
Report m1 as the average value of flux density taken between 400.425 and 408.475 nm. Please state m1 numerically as 1.64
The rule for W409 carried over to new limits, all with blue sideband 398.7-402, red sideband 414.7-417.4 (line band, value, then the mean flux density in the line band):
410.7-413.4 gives 0.24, 1.47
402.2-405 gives -0.20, 1.73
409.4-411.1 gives 0.43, 1.21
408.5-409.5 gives 0.13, 1.41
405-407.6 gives 0.03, 1.59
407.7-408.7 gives 0.09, 1.47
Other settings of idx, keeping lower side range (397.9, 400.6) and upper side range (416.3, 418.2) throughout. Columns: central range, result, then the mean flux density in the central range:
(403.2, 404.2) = -0.12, 1.73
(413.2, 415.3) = 0.03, 1.55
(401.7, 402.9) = -0.12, 1.73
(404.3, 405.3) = -0.15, 1.79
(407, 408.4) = 0.07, 1.47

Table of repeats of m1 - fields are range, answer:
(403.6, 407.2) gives 1.68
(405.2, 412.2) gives 1.44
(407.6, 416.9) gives 1.47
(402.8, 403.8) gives 1.66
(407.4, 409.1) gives 1.46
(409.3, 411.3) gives 1.24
